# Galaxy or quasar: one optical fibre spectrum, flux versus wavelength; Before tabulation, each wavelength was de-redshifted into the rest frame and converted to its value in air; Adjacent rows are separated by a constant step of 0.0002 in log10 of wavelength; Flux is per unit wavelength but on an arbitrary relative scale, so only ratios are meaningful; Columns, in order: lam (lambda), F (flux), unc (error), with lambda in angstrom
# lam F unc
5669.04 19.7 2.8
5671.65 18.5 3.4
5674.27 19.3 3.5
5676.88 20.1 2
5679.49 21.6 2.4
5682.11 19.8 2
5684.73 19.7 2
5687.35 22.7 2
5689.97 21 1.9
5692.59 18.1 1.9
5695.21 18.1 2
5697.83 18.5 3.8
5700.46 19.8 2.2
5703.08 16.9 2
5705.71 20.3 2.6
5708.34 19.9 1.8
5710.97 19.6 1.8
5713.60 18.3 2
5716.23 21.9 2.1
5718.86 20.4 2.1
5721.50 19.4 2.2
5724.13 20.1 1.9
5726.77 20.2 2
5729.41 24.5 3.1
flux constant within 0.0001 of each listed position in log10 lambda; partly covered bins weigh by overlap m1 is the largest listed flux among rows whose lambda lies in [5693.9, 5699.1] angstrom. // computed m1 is 18.5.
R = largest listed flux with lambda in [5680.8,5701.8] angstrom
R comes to 22.7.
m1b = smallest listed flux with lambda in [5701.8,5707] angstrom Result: 16.9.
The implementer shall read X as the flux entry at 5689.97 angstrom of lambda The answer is 21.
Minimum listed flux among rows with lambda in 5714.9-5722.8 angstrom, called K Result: 19.4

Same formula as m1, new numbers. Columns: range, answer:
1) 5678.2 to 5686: 21.6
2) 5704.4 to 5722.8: 21.9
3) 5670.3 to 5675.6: 19.3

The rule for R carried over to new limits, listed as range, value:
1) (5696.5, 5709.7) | 20.3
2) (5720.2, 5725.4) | 20.1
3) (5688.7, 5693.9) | 21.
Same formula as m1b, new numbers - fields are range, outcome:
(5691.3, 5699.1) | 18.1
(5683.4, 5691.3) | 19.7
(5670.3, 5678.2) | 18.5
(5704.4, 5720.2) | 18.3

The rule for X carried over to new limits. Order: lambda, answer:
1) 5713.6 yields 18.3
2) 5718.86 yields 20.4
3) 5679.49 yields 21.6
